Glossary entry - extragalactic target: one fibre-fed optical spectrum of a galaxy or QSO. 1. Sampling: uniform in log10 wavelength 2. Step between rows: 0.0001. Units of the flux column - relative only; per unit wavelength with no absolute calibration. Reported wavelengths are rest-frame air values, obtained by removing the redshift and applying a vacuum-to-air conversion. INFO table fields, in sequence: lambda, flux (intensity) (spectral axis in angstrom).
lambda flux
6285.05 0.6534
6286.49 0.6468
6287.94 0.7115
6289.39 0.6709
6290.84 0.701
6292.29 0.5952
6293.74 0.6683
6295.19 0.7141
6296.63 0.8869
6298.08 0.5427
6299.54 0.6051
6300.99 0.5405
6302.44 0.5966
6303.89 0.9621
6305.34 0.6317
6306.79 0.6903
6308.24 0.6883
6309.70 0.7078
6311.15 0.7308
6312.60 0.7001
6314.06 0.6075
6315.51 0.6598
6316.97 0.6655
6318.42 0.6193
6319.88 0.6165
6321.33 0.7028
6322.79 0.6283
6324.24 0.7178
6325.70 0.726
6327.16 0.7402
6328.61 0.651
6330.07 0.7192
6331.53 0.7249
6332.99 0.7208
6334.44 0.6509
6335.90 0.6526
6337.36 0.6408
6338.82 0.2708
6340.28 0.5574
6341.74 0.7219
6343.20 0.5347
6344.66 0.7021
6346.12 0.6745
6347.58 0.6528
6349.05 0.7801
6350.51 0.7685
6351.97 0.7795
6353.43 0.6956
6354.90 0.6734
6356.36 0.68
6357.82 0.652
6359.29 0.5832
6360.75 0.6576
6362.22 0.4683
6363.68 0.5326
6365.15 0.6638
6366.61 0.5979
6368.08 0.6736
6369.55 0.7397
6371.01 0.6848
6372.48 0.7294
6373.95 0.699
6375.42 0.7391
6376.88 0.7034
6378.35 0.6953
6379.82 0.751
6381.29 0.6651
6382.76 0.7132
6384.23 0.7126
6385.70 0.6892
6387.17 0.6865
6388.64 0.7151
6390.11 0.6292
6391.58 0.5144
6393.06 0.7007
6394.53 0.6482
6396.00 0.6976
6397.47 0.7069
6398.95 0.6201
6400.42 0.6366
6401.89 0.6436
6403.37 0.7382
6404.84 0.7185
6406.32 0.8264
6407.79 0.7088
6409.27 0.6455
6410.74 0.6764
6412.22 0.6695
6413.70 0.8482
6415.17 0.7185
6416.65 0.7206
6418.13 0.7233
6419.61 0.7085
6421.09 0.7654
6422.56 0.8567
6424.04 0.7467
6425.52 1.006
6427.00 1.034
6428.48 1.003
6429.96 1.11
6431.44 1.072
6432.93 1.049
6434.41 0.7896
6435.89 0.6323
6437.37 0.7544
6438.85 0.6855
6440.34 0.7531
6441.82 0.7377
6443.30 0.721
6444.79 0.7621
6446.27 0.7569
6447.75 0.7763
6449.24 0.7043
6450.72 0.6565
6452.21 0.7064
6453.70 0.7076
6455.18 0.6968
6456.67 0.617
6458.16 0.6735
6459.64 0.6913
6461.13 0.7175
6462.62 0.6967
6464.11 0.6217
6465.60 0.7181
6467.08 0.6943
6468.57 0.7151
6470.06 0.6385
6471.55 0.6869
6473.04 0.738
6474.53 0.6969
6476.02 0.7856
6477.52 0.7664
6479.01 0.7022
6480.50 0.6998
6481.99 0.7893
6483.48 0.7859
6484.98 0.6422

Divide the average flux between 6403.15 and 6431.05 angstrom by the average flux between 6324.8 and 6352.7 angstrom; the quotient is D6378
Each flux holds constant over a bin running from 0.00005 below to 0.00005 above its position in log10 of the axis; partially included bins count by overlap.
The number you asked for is 1.2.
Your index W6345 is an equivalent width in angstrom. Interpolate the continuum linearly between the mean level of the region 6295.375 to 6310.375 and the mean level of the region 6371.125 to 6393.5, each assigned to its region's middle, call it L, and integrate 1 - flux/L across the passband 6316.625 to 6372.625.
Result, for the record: 2.5 angstrom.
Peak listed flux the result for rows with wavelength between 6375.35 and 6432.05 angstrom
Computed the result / 1.11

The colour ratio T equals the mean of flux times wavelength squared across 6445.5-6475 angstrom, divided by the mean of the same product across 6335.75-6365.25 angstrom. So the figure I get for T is 1.14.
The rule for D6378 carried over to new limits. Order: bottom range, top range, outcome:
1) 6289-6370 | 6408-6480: 1.14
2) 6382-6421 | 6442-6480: 1.02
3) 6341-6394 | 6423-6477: 1.14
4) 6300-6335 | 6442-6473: 1.02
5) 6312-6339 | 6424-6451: 1.26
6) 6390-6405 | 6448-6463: 1.05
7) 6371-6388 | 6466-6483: 1.02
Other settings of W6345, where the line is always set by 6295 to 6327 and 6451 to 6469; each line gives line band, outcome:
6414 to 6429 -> -3.10 angstrom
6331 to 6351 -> 1.08 angstrom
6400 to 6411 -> -0.29 angstrom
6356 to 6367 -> 1.29 angstrom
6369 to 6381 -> -0.58 angstrom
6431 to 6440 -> -1.75 angstrom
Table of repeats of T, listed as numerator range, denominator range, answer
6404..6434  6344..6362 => 1.24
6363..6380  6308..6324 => 1.04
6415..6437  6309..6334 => 1.30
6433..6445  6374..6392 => 1.10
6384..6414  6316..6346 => 1.08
